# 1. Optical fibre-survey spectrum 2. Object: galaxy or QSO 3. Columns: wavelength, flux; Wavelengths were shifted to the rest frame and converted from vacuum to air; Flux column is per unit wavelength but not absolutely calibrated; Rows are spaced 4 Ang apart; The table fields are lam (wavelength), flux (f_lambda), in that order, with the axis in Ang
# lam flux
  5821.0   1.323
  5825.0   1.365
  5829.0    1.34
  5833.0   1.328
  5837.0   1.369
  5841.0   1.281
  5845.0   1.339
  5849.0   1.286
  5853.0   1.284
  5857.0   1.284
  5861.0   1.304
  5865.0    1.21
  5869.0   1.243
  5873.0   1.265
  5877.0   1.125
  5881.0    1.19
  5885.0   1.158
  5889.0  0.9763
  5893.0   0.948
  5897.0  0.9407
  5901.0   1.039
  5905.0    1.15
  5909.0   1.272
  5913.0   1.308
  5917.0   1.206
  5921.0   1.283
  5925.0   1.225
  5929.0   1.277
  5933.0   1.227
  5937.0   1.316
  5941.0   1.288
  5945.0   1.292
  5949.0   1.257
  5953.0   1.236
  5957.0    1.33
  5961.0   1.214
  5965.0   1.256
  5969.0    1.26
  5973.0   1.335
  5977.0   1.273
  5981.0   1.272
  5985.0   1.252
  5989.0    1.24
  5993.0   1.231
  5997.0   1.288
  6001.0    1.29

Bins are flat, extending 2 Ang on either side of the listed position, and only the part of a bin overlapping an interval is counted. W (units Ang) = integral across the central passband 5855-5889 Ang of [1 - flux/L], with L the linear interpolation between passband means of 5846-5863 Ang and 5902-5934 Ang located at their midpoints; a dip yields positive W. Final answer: 1.86 Ang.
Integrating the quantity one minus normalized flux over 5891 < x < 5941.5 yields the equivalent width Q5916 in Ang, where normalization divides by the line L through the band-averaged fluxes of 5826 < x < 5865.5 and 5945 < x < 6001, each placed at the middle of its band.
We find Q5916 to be 3.8 Ang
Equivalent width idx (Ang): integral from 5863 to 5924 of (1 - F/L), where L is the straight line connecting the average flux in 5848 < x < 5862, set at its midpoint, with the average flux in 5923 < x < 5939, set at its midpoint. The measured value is 5.7 Ang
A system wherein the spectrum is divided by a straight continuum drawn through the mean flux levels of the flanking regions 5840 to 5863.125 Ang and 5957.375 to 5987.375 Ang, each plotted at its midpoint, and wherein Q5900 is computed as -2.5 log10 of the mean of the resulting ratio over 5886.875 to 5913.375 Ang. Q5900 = 0.19 mag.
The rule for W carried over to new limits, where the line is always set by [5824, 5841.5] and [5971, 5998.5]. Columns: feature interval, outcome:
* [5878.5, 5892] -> 2.25 Ang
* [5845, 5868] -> 0.88 Ang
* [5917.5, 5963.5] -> 0.88 Ang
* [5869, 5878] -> 0.73 Ang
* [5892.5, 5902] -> 2.44 Ang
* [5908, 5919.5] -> 0.36 Ang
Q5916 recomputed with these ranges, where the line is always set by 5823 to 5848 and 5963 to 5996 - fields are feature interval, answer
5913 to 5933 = 0.6 Ang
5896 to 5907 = 2.1 Ang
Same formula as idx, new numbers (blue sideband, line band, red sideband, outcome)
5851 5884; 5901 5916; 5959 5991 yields 0.4 Ang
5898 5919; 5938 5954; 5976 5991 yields -0.7 Ang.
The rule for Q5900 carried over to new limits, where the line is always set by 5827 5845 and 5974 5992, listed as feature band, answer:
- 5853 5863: 0.02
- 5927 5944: 0.01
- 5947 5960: 0.01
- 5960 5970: 0.02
